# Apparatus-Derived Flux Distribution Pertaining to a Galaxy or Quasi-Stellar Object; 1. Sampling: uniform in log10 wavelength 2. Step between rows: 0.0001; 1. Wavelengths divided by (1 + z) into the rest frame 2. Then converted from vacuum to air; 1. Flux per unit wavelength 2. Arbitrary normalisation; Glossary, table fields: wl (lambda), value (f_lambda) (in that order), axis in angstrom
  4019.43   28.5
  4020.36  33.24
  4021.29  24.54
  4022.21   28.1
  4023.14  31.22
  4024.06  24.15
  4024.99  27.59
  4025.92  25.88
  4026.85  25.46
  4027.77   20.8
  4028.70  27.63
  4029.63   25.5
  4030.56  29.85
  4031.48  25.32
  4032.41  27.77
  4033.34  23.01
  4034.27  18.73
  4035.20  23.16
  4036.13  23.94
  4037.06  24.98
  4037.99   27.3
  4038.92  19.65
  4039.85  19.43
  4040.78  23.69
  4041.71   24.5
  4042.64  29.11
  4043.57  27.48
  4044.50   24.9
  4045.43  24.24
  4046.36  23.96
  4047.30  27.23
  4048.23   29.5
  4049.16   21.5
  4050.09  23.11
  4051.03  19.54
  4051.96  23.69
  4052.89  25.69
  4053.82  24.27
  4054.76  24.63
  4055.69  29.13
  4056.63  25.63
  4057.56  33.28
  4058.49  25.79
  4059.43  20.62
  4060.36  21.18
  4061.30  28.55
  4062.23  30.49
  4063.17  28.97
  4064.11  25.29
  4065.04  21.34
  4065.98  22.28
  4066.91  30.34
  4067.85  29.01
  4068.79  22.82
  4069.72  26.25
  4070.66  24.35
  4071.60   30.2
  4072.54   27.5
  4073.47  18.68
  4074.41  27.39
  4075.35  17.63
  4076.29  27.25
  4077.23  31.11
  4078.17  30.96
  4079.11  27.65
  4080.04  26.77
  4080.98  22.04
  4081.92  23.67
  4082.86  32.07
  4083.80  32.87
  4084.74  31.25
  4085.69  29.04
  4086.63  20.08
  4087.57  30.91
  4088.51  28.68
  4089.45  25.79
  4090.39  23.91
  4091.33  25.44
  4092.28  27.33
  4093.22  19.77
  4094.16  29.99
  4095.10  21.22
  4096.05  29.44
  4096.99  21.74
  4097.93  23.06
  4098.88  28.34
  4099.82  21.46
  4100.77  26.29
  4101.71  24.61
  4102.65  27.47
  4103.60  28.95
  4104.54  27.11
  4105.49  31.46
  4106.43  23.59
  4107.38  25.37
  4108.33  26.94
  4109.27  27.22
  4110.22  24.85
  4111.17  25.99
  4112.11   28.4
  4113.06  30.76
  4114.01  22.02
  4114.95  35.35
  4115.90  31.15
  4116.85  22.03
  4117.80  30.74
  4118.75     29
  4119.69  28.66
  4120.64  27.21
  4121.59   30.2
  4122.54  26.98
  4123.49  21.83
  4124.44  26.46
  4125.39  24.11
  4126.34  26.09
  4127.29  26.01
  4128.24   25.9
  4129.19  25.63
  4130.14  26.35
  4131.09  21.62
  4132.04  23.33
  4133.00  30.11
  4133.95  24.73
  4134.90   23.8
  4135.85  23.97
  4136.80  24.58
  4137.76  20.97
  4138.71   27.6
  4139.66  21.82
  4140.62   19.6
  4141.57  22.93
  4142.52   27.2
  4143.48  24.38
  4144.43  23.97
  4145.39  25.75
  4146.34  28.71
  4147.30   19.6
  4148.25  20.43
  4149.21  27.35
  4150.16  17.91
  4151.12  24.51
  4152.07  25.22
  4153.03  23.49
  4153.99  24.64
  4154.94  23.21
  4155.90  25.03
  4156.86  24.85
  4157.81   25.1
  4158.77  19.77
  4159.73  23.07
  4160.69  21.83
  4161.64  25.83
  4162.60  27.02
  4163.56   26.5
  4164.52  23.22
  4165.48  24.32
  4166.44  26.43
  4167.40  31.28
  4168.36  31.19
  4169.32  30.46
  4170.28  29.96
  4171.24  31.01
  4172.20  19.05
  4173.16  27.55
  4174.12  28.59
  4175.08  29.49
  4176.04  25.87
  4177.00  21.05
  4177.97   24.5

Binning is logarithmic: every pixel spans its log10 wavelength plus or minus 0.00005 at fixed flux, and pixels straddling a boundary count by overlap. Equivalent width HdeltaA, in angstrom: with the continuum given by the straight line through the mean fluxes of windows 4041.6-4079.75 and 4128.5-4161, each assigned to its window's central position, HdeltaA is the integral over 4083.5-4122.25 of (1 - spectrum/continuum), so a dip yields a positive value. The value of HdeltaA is -3.3 angstrom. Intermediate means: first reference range 25.8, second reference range 23.9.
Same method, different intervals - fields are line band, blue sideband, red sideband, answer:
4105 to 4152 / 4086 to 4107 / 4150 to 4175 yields 0.2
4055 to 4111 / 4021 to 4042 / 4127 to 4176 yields -3.0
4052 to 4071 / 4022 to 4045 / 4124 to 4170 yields -0.7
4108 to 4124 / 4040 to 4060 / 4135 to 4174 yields -1.7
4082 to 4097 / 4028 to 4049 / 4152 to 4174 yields -1.0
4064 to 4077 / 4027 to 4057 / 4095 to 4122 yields 0.3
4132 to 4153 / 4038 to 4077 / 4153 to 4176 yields 1.5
